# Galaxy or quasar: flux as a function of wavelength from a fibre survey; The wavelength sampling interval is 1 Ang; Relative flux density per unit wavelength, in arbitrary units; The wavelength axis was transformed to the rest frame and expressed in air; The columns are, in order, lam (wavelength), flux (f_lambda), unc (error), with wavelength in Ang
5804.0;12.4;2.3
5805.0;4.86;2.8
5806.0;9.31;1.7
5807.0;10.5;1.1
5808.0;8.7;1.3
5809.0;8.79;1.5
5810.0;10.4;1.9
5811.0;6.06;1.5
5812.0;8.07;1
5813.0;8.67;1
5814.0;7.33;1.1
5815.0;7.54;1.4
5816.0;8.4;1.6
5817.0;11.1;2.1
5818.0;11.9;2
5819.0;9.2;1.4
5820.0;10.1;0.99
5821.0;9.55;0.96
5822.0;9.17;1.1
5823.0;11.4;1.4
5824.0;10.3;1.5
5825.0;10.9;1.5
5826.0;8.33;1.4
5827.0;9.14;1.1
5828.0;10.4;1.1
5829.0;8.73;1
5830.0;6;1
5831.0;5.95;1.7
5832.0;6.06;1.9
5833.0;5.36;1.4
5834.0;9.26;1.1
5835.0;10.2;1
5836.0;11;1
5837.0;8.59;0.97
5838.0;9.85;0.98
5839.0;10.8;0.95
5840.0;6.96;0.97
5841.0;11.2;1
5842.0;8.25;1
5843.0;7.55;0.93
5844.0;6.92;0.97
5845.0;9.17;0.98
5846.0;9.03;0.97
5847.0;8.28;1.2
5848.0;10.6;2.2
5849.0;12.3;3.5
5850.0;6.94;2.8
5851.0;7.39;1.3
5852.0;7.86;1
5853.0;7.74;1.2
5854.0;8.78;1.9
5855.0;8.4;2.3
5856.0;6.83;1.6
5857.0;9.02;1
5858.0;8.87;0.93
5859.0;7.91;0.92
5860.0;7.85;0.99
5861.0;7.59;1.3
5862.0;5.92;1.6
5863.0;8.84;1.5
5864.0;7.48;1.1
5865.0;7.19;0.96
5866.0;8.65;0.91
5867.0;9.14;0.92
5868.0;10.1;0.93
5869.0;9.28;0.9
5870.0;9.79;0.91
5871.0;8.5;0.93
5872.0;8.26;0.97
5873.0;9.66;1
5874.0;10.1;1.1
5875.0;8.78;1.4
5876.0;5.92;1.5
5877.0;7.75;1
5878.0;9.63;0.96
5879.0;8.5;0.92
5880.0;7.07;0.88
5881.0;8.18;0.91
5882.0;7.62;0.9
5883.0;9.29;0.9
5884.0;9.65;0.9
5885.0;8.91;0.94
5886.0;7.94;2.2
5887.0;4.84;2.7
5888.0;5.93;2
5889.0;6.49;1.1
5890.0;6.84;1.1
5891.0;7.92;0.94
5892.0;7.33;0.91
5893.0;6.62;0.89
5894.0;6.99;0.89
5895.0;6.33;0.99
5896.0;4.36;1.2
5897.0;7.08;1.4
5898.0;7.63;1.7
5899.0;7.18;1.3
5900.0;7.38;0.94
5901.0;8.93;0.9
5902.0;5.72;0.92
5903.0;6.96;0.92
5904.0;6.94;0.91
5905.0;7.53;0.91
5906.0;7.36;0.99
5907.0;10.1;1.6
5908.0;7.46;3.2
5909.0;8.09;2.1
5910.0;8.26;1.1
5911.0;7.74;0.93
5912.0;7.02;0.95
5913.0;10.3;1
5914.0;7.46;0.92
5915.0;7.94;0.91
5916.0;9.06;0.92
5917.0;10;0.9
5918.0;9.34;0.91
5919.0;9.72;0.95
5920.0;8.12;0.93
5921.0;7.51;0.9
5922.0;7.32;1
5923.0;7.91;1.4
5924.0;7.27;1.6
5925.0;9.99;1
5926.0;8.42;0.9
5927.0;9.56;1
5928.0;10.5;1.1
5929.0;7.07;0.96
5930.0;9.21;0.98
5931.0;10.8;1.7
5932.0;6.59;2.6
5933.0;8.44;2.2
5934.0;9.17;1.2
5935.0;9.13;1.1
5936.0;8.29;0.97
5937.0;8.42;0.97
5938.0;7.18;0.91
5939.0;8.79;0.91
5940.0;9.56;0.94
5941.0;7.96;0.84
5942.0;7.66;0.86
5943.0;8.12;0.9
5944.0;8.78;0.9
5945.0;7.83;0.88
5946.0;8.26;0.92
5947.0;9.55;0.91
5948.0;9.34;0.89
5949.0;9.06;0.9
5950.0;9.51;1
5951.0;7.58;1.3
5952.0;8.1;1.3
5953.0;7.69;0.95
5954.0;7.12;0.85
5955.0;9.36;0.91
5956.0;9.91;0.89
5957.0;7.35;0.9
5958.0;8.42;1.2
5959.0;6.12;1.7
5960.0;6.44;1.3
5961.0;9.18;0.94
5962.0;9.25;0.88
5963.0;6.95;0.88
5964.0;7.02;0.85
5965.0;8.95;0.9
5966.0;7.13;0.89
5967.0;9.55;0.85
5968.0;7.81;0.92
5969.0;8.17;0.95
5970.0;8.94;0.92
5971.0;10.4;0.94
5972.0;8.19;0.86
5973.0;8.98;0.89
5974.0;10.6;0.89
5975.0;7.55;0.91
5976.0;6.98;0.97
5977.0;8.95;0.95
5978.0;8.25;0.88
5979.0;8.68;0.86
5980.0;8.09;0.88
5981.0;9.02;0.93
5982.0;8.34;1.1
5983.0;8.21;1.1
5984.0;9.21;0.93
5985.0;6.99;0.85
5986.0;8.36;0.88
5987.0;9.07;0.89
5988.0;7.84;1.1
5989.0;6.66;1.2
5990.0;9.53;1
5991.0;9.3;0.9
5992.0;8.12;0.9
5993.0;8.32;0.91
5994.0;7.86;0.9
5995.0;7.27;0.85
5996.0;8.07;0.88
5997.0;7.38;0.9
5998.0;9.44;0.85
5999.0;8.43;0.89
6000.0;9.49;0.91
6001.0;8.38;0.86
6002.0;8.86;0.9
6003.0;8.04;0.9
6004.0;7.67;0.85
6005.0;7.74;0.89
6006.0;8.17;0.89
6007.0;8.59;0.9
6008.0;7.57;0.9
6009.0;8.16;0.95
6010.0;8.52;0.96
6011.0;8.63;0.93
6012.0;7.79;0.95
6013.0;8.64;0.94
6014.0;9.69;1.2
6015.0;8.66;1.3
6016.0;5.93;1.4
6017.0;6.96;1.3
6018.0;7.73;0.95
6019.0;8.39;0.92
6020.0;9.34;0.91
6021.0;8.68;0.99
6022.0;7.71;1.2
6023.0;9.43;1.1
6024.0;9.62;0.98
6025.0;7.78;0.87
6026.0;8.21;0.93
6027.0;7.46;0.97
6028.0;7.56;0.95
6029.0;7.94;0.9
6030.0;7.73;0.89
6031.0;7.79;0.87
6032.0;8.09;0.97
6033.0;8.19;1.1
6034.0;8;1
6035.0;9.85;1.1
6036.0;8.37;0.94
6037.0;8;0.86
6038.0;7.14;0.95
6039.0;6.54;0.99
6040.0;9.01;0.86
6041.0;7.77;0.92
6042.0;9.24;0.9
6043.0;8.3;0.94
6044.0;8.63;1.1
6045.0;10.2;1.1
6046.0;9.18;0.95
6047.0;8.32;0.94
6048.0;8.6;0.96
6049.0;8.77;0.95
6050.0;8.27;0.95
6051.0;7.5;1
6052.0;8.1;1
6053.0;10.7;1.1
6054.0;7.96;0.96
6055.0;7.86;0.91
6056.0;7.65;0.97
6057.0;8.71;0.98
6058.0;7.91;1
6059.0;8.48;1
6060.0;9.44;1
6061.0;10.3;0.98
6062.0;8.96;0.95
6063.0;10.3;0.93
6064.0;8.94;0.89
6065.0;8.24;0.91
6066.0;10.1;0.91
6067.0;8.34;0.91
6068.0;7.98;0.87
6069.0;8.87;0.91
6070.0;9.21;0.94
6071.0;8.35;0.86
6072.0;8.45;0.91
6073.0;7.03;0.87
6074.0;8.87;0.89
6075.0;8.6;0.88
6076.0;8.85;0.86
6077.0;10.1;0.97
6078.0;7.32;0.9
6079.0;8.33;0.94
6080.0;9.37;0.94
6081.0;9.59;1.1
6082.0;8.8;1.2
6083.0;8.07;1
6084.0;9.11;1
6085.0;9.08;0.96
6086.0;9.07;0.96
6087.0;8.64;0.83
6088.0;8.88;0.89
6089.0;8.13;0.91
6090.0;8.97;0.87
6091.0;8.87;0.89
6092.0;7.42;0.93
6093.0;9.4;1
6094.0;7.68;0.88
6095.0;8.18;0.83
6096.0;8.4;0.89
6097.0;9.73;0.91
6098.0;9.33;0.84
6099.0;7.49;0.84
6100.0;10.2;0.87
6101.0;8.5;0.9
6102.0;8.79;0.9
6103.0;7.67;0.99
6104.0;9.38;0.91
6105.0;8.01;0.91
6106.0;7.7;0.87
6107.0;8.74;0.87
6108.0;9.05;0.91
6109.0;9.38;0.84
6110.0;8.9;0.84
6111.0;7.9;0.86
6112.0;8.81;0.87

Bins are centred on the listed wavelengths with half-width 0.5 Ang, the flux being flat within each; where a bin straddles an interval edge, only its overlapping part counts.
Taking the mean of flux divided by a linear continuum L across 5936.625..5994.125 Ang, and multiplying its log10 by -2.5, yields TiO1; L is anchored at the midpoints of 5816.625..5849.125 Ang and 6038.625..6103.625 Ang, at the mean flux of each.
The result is 0.07 mag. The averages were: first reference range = 9.16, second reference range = 8.68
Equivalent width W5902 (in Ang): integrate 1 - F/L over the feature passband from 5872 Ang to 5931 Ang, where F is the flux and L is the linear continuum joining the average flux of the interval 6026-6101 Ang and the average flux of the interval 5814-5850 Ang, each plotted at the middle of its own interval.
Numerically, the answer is 6.3 Ang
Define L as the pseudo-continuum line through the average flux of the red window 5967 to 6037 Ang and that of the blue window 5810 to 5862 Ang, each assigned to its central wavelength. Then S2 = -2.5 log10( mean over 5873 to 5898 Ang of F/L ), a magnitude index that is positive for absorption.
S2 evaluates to 0.14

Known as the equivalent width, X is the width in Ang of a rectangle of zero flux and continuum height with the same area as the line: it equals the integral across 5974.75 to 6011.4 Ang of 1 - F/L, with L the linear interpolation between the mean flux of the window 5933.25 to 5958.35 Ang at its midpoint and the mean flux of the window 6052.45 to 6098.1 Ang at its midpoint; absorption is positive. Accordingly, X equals 1.34 Ang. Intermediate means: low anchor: 8.49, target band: 8.27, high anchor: 8.75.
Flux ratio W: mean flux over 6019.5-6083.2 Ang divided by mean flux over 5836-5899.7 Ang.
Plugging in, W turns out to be 1.0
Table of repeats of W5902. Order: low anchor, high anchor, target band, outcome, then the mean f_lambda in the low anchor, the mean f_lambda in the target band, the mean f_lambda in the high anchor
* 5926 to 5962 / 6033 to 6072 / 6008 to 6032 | 1.1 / 8.47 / 8.17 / 8.63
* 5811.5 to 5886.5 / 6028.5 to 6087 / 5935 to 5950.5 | 0.1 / 8.68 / 8.57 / 8.59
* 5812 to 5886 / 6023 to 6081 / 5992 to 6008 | 0.7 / 8.69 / 8.22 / 8.53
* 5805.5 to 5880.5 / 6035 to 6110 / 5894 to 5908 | 2.4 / 8.71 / 7.19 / 8.65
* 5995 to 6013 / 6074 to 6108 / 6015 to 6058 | 0.8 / 8.27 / 8.27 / 8.69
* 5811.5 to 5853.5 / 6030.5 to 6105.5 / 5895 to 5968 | 4.9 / 8.89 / 8.19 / 8.62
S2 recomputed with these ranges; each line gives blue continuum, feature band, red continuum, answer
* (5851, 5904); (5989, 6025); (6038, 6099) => 0.010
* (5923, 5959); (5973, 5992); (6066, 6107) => 0.016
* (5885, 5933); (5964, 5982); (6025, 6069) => -0.055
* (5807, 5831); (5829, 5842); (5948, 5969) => 0.068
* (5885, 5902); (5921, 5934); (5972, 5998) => -0.156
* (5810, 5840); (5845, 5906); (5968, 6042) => 0.105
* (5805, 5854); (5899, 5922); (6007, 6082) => 0.080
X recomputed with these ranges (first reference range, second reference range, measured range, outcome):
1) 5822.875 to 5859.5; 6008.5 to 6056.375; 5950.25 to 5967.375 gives 0.88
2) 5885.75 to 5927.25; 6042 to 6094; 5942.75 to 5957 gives -1.07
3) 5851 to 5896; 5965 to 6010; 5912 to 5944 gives -1.67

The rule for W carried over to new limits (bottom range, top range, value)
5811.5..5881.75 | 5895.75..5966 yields 0.95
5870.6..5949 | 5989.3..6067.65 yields 1.04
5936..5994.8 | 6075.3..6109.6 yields 1.04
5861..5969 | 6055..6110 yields 1.07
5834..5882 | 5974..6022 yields 0.96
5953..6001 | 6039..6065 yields 1.05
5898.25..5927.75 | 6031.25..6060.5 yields 1.03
